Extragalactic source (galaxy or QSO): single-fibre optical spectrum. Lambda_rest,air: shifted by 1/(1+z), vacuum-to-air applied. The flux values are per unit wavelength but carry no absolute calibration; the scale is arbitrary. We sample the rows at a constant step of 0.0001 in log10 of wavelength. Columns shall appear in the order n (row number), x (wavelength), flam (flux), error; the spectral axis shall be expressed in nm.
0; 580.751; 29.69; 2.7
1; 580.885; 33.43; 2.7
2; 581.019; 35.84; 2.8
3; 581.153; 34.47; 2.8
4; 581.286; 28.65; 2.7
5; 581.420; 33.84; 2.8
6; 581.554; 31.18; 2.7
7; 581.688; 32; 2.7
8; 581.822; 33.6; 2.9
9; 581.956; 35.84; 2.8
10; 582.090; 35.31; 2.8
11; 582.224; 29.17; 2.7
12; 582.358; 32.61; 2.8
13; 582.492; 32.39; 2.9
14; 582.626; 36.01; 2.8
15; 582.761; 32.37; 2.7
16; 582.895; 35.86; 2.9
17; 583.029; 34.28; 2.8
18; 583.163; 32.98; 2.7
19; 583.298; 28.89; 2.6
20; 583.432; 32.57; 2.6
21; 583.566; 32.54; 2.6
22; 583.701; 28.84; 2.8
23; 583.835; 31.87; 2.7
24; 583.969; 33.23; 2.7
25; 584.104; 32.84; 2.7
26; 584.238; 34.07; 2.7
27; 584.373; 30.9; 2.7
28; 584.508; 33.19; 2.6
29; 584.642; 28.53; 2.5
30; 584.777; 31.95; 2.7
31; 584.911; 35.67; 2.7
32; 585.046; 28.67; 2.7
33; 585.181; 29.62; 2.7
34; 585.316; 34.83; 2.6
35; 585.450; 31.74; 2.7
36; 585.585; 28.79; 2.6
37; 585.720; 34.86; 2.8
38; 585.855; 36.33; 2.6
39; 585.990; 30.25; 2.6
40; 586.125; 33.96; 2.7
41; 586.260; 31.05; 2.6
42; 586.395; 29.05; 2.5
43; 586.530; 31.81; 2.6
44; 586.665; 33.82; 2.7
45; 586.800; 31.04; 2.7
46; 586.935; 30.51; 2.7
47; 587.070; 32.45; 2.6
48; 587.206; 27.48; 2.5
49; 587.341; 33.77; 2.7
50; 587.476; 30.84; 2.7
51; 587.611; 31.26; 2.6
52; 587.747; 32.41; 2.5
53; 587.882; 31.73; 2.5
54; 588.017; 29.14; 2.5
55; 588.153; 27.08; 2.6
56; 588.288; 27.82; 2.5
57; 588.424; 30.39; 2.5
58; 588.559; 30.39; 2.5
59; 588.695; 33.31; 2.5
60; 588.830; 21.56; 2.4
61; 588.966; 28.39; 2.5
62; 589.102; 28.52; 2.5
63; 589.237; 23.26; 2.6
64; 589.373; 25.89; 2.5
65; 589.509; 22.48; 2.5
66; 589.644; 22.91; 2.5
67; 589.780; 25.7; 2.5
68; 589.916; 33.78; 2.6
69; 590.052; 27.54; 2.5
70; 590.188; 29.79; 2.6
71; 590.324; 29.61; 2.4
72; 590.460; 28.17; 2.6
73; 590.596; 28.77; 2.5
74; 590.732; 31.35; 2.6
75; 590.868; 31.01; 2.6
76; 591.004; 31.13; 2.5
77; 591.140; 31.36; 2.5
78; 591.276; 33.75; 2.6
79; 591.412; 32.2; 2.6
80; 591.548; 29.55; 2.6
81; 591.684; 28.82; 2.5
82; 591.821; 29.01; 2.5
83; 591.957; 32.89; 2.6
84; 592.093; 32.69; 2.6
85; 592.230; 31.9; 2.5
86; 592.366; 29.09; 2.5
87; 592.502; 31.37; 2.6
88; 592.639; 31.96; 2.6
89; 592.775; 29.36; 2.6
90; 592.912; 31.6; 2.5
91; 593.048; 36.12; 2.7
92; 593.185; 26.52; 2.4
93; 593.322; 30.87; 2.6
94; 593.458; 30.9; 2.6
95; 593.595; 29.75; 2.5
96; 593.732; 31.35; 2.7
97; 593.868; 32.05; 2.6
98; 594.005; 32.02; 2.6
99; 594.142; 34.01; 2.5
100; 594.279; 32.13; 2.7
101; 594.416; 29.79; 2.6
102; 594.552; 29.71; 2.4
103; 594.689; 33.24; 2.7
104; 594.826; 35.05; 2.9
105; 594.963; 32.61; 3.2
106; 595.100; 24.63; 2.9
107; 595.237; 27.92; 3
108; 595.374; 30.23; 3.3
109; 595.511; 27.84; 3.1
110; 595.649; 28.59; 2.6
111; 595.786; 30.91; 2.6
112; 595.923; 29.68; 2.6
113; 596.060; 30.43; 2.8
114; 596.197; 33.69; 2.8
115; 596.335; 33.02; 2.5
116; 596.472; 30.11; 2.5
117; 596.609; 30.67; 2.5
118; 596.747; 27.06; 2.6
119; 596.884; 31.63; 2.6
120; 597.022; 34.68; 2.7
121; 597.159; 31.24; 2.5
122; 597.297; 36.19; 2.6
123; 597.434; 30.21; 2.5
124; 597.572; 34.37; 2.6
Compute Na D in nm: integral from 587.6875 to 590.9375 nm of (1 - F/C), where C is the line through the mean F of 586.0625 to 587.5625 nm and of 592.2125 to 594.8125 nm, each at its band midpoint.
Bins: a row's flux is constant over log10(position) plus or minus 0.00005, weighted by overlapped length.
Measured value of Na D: 0.31 nm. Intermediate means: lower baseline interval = 31.4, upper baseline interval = 31.3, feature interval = 28.4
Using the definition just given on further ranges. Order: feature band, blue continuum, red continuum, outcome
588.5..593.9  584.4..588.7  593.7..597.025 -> 0.25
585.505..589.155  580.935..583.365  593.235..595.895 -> 0.16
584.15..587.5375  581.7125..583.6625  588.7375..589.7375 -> -0.31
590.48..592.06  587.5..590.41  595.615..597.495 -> -0.09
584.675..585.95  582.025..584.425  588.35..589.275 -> -0.06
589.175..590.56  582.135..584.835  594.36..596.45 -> 0.19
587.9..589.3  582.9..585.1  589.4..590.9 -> 0.05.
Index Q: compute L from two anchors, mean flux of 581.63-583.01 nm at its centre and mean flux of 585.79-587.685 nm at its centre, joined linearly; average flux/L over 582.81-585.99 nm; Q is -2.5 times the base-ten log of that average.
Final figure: 0.01 mag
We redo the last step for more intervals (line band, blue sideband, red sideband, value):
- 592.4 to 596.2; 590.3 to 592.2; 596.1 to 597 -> 0.01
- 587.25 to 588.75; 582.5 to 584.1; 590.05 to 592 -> 0.02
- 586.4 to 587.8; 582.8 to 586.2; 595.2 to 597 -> 0.01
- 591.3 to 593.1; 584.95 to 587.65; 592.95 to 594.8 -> 0.01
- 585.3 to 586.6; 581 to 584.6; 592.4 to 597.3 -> 0.00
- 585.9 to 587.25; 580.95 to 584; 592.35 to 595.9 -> 0.03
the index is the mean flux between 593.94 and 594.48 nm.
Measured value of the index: 32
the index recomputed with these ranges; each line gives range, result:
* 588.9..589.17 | 28.5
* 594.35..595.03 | 32.1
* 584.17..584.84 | 31.7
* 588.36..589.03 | 28.8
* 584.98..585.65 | 30.7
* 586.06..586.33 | 32.5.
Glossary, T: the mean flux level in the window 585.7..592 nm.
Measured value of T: 29.9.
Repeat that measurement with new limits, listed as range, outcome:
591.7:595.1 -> 31.3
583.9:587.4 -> 31.9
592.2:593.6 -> 30.9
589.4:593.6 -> 30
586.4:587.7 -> 31.3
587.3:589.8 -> 28.2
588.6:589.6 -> 26.2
